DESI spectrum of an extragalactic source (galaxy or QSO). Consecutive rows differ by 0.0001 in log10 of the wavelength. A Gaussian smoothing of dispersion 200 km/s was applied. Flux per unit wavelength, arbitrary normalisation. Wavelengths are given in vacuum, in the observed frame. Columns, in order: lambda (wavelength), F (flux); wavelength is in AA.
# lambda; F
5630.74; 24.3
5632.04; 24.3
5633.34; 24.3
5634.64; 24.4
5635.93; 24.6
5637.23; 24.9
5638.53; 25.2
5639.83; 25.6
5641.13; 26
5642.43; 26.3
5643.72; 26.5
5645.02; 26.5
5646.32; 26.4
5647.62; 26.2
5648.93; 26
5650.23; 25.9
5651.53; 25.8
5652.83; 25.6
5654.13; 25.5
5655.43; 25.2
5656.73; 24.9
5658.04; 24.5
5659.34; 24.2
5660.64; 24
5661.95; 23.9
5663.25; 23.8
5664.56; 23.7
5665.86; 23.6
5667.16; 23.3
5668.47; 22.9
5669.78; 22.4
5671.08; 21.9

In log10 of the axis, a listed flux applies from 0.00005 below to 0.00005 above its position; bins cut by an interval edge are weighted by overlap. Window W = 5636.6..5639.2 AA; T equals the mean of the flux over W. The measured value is 25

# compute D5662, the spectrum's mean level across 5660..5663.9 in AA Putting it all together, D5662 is 23.9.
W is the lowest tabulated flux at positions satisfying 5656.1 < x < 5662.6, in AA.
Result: 23.9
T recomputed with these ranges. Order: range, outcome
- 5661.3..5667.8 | 23.7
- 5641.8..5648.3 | 26.4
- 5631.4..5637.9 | 24.5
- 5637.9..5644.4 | 25.9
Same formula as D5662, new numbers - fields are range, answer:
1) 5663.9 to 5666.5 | 23.6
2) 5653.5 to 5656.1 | 25.4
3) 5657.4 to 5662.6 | 24.2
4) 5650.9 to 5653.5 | 25.7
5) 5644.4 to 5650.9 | 26.2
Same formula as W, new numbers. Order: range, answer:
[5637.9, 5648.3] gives 25.2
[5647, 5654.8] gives 25.5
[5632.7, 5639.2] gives 24.3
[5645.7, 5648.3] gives 26.2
